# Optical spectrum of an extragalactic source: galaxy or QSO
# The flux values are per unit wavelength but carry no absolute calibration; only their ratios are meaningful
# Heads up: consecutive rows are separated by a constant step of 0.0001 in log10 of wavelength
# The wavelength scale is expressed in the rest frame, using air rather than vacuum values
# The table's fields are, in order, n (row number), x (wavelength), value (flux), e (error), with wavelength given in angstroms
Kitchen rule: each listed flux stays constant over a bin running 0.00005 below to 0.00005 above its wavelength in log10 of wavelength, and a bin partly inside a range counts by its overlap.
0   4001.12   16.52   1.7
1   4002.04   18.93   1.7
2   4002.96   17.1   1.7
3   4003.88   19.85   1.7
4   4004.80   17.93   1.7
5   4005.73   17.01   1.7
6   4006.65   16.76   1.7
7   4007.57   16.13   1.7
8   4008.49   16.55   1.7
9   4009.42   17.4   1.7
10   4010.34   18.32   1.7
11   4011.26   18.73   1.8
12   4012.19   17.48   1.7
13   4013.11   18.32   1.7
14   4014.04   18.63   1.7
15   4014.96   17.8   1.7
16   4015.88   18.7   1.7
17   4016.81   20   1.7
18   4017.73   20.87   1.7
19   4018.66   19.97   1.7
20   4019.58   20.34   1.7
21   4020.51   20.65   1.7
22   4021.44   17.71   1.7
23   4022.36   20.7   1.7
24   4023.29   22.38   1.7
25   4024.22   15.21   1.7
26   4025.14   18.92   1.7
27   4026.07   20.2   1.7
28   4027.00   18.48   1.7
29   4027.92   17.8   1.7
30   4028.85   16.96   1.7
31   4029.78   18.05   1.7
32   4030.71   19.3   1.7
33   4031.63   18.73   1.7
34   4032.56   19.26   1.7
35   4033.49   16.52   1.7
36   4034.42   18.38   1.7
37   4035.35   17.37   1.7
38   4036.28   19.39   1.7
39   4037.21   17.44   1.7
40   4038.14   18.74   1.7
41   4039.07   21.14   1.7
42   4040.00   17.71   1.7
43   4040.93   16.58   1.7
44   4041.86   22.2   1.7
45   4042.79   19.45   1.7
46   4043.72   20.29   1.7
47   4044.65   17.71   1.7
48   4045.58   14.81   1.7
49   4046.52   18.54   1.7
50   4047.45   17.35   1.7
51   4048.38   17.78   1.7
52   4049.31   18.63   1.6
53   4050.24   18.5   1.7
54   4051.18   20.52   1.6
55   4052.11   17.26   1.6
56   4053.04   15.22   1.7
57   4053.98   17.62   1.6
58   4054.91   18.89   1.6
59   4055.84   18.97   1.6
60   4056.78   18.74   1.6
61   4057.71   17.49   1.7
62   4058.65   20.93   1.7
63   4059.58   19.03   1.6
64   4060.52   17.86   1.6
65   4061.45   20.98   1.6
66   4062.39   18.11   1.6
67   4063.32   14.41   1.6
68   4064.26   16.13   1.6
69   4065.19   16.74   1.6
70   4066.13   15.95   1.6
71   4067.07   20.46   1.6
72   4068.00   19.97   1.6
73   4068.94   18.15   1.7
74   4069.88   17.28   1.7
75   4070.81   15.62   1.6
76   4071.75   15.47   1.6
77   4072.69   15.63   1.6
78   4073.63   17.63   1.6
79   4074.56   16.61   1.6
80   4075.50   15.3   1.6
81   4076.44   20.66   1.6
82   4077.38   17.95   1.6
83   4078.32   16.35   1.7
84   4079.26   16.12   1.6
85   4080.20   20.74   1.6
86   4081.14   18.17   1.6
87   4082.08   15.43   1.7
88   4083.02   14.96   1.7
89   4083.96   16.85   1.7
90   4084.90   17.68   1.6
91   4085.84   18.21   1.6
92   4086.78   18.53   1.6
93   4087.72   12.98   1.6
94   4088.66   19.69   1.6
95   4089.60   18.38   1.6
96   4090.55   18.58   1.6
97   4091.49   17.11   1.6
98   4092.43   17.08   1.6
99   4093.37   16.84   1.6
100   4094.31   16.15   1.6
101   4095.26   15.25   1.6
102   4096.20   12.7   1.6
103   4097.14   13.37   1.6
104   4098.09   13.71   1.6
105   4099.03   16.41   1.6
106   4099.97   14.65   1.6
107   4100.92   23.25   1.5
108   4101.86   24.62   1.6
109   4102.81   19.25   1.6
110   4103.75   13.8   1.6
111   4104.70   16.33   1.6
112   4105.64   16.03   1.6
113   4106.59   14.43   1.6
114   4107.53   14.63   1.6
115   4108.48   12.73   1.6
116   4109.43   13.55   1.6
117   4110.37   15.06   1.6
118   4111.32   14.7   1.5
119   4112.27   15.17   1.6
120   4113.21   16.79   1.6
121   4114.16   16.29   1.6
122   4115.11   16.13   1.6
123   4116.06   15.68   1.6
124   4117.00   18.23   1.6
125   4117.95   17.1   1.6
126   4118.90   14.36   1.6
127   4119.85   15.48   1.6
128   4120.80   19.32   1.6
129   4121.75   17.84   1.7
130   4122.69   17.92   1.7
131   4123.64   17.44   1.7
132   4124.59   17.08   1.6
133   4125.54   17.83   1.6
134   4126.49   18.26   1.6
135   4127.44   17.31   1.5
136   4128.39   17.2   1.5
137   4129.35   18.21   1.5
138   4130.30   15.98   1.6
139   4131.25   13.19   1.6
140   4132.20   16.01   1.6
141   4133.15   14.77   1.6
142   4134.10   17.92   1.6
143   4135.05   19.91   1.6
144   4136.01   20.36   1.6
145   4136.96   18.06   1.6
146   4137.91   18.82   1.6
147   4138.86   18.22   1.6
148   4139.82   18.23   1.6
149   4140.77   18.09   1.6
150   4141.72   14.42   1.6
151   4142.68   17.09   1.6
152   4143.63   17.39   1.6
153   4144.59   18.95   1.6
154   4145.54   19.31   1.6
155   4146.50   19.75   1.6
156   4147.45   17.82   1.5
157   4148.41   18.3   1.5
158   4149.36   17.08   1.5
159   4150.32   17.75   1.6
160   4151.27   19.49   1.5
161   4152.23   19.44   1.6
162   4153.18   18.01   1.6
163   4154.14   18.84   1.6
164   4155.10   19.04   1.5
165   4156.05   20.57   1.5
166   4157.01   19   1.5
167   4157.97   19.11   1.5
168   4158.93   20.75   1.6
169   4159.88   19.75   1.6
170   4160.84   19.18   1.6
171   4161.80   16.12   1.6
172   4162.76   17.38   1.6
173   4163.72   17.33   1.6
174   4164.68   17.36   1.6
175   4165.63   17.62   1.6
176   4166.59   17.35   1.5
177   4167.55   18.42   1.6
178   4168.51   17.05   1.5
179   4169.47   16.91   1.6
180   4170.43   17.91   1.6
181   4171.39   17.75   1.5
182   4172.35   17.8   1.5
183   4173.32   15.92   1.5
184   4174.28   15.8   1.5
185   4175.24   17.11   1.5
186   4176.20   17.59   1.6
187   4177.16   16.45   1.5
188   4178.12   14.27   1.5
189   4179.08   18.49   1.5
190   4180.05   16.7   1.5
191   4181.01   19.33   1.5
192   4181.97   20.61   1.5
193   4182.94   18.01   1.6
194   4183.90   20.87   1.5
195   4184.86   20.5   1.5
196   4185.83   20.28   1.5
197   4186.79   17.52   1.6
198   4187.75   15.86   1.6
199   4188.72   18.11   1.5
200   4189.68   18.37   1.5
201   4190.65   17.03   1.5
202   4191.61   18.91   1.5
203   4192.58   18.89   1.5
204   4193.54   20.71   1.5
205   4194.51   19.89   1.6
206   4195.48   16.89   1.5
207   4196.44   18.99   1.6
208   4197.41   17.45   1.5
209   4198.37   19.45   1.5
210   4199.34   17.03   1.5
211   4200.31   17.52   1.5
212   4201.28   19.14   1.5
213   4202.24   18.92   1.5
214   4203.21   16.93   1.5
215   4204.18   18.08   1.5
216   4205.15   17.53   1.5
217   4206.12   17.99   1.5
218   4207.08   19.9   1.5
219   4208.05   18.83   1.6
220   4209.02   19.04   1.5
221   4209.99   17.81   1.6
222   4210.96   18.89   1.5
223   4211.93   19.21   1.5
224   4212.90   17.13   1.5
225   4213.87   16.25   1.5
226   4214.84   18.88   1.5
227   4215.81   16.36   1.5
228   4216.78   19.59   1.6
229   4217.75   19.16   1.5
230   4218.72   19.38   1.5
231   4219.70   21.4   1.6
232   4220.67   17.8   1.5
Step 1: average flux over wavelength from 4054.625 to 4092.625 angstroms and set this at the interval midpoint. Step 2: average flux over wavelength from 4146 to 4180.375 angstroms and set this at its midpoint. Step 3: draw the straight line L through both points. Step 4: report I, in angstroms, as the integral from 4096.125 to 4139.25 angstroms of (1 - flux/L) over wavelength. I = 2.6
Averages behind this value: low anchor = 17.6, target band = 16.7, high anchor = 17.9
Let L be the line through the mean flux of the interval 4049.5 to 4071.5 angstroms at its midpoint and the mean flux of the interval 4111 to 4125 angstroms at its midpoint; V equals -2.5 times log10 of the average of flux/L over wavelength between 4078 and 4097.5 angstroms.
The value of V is 0.04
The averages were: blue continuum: 18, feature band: 16.7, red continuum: 16.7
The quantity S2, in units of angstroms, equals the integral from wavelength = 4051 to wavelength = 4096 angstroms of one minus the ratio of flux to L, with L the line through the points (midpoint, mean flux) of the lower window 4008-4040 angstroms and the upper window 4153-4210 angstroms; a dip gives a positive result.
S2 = 2.62 angstroms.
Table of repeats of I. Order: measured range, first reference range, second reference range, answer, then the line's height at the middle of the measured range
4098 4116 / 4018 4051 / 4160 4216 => 2.1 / 18.4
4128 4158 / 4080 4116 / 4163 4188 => -1.4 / 17.2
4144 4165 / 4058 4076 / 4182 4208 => -0.5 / 18.2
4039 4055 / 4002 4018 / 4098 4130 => -0.6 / 17.6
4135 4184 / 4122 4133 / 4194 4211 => -1.6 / 17.5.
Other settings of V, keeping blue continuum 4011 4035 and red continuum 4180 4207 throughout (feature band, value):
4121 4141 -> 0.06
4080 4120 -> 0.14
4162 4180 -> 0.09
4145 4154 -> 0.00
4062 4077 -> 0.10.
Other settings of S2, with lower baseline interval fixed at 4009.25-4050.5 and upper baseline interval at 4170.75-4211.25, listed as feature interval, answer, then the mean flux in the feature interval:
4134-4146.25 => 0.05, 18.2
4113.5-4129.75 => 1.09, 17.1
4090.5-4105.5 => 1.38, 16.8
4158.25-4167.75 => 0.06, 18.1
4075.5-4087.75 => 0.76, 17.4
